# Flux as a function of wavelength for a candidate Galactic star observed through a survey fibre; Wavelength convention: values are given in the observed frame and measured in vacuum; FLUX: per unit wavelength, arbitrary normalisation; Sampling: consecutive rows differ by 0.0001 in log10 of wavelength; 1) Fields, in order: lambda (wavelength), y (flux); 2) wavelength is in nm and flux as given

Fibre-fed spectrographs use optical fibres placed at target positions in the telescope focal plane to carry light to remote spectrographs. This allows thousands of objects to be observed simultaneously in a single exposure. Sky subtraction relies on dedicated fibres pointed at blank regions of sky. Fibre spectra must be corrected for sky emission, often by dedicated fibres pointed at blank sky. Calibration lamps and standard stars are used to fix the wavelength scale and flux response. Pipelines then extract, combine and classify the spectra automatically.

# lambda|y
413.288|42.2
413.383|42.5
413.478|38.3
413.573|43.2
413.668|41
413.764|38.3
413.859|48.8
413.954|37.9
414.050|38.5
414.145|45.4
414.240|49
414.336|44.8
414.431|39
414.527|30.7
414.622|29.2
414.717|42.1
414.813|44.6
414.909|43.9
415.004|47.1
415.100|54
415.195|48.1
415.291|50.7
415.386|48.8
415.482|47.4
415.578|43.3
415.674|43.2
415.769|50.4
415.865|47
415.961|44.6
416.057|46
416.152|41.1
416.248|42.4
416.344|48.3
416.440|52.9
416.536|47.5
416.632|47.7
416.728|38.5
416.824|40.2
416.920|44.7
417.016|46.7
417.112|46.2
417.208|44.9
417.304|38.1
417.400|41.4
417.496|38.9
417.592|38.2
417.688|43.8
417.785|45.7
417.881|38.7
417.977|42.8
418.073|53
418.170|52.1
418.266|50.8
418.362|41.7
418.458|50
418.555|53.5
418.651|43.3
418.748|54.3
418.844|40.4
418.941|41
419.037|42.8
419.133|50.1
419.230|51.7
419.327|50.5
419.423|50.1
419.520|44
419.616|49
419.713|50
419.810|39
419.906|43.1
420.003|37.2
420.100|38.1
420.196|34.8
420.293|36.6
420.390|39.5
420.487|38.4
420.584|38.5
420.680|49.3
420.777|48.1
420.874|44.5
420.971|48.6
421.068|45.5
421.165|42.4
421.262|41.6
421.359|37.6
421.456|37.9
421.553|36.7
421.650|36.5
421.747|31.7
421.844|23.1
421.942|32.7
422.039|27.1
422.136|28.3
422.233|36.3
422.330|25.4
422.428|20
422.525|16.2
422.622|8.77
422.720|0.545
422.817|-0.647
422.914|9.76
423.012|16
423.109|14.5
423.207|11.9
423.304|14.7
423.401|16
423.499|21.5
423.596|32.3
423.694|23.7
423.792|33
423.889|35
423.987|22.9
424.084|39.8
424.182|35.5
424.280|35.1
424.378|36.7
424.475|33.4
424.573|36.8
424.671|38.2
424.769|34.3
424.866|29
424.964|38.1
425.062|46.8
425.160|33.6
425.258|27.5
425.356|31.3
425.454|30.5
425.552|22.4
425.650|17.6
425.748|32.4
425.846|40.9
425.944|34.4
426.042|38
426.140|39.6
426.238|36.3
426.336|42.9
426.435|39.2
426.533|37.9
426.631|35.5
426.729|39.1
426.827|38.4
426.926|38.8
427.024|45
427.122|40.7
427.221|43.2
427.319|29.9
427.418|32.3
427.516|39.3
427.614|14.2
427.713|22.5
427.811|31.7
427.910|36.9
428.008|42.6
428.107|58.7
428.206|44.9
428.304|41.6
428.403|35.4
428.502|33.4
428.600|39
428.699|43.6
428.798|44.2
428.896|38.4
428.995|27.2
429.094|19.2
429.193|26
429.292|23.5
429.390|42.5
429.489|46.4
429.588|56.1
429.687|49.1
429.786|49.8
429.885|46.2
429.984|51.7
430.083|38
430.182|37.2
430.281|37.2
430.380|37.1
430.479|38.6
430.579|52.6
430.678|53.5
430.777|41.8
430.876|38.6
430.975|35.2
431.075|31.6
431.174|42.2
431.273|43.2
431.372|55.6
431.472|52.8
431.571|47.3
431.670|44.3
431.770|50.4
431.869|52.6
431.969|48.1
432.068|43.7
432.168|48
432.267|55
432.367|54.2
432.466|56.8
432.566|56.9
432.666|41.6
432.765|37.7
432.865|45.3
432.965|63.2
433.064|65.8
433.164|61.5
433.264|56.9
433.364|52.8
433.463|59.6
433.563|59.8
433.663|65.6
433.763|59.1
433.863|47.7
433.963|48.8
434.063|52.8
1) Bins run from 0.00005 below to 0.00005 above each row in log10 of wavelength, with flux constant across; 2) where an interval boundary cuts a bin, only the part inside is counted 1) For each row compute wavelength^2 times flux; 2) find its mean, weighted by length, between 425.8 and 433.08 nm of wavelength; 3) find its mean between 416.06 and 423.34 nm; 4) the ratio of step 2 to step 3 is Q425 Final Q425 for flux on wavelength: 1.15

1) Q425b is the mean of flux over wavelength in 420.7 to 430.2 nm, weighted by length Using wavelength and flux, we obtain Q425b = 33.6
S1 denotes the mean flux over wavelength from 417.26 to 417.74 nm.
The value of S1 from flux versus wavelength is 40.1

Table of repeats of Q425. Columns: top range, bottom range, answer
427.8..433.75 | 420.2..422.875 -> 1.49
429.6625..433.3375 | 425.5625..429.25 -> 1.35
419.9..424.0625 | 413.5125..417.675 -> 0.69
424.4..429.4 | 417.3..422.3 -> 0.87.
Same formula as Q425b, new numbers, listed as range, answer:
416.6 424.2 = 36.6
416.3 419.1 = 45.1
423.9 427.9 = 34.6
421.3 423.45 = 21.9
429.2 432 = 44.1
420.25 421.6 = 41.8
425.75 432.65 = 41.2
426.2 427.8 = 35.8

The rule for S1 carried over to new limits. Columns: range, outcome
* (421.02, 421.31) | 43.2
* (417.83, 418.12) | 44.9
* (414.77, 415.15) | 47.5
